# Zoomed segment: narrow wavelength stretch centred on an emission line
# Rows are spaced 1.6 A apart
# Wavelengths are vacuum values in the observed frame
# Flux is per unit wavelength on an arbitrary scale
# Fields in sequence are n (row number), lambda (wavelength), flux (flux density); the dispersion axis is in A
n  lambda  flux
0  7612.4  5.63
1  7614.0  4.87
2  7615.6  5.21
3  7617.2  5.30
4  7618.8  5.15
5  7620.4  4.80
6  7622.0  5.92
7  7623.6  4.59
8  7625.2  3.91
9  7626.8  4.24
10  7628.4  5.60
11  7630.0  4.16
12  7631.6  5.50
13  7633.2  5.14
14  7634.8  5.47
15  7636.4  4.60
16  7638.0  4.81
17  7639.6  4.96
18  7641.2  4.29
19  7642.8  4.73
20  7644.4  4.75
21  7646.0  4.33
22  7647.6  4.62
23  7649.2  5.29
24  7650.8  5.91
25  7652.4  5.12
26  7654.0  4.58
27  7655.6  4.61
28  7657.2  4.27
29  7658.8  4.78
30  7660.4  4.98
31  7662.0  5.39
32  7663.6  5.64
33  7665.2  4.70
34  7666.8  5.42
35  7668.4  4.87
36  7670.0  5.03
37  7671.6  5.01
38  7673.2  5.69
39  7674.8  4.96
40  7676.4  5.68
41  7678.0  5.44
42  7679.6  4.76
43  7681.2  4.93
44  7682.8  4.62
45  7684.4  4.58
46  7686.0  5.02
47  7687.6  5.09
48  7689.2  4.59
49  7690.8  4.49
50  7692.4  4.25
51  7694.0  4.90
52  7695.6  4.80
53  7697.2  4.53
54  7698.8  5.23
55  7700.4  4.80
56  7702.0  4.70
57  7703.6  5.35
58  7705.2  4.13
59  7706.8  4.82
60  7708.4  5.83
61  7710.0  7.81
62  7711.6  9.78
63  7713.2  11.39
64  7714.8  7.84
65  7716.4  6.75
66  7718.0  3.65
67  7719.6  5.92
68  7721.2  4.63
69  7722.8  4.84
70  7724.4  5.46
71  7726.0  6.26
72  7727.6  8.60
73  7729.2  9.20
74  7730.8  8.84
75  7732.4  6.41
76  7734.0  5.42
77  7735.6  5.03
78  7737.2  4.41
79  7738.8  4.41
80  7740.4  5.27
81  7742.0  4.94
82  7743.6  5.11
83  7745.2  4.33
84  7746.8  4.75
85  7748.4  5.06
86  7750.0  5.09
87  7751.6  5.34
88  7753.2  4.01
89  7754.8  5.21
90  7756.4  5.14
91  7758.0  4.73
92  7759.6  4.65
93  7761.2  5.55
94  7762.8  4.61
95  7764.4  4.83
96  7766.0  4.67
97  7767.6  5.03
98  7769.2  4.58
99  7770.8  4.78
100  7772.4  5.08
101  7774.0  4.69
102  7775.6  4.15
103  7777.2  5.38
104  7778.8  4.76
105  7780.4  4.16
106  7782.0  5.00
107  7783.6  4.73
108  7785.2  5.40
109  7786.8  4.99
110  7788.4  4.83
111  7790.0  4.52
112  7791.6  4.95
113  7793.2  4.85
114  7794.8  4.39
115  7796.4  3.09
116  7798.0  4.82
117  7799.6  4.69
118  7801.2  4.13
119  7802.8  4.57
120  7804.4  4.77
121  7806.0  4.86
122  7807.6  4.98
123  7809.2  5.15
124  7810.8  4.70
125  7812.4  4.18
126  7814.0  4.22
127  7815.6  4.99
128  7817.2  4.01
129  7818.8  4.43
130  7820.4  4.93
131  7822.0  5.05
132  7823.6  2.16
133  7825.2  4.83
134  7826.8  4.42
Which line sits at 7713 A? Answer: [S II]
